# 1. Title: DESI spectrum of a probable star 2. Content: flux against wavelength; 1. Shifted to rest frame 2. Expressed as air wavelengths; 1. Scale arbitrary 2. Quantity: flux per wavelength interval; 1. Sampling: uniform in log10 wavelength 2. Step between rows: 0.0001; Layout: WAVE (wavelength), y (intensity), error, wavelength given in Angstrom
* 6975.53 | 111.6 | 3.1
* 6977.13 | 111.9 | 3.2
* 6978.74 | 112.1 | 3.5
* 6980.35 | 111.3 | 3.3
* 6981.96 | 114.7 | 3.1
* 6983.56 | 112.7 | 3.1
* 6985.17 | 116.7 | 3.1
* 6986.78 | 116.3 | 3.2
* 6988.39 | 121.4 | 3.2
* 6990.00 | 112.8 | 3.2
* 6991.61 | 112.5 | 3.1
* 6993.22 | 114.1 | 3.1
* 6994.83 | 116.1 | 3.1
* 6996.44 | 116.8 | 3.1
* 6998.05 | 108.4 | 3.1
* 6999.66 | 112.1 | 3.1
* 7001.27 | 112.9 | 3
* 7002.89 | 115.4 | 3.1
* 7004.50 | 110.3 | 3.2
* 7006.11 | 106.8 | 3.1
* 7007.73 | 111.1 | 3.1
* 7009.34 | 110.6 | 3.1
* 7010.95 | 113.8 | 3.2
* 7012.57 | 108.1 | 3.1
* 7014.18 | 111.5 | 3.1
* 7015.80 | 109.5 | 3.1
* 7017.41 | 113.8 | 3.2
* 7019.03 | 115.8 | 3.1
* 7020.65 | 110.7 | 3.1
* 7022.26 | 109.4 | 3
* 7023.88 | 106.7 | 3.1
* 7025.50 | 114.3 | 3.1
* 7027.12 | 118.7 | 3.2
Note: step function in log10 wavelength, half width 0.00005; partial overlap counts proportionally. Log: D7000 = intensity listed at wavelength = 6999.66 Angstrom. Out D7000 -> 112.1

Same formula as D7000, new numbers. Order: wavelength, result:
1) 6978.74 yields 112.1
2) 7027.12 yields 118.7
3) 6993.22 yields 114.1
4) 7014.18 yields 111.5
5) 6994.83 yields 116.1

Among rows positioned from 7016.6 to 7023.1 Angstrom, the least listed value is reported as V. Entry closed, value 109.4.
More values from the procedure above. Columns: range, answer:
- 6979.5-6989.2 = 111.3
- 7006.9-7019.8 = 108.1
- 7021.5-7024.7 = 106.7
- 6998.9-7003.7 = 112.1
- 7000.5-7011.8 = 106.8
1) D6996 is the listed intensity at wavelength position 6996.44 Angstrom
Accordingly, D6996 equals 116.8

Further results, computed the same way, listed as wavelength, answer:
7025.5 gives 114.3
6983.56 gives 112.7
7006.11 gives 106.8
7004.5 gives 110.3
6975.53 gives 111.6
